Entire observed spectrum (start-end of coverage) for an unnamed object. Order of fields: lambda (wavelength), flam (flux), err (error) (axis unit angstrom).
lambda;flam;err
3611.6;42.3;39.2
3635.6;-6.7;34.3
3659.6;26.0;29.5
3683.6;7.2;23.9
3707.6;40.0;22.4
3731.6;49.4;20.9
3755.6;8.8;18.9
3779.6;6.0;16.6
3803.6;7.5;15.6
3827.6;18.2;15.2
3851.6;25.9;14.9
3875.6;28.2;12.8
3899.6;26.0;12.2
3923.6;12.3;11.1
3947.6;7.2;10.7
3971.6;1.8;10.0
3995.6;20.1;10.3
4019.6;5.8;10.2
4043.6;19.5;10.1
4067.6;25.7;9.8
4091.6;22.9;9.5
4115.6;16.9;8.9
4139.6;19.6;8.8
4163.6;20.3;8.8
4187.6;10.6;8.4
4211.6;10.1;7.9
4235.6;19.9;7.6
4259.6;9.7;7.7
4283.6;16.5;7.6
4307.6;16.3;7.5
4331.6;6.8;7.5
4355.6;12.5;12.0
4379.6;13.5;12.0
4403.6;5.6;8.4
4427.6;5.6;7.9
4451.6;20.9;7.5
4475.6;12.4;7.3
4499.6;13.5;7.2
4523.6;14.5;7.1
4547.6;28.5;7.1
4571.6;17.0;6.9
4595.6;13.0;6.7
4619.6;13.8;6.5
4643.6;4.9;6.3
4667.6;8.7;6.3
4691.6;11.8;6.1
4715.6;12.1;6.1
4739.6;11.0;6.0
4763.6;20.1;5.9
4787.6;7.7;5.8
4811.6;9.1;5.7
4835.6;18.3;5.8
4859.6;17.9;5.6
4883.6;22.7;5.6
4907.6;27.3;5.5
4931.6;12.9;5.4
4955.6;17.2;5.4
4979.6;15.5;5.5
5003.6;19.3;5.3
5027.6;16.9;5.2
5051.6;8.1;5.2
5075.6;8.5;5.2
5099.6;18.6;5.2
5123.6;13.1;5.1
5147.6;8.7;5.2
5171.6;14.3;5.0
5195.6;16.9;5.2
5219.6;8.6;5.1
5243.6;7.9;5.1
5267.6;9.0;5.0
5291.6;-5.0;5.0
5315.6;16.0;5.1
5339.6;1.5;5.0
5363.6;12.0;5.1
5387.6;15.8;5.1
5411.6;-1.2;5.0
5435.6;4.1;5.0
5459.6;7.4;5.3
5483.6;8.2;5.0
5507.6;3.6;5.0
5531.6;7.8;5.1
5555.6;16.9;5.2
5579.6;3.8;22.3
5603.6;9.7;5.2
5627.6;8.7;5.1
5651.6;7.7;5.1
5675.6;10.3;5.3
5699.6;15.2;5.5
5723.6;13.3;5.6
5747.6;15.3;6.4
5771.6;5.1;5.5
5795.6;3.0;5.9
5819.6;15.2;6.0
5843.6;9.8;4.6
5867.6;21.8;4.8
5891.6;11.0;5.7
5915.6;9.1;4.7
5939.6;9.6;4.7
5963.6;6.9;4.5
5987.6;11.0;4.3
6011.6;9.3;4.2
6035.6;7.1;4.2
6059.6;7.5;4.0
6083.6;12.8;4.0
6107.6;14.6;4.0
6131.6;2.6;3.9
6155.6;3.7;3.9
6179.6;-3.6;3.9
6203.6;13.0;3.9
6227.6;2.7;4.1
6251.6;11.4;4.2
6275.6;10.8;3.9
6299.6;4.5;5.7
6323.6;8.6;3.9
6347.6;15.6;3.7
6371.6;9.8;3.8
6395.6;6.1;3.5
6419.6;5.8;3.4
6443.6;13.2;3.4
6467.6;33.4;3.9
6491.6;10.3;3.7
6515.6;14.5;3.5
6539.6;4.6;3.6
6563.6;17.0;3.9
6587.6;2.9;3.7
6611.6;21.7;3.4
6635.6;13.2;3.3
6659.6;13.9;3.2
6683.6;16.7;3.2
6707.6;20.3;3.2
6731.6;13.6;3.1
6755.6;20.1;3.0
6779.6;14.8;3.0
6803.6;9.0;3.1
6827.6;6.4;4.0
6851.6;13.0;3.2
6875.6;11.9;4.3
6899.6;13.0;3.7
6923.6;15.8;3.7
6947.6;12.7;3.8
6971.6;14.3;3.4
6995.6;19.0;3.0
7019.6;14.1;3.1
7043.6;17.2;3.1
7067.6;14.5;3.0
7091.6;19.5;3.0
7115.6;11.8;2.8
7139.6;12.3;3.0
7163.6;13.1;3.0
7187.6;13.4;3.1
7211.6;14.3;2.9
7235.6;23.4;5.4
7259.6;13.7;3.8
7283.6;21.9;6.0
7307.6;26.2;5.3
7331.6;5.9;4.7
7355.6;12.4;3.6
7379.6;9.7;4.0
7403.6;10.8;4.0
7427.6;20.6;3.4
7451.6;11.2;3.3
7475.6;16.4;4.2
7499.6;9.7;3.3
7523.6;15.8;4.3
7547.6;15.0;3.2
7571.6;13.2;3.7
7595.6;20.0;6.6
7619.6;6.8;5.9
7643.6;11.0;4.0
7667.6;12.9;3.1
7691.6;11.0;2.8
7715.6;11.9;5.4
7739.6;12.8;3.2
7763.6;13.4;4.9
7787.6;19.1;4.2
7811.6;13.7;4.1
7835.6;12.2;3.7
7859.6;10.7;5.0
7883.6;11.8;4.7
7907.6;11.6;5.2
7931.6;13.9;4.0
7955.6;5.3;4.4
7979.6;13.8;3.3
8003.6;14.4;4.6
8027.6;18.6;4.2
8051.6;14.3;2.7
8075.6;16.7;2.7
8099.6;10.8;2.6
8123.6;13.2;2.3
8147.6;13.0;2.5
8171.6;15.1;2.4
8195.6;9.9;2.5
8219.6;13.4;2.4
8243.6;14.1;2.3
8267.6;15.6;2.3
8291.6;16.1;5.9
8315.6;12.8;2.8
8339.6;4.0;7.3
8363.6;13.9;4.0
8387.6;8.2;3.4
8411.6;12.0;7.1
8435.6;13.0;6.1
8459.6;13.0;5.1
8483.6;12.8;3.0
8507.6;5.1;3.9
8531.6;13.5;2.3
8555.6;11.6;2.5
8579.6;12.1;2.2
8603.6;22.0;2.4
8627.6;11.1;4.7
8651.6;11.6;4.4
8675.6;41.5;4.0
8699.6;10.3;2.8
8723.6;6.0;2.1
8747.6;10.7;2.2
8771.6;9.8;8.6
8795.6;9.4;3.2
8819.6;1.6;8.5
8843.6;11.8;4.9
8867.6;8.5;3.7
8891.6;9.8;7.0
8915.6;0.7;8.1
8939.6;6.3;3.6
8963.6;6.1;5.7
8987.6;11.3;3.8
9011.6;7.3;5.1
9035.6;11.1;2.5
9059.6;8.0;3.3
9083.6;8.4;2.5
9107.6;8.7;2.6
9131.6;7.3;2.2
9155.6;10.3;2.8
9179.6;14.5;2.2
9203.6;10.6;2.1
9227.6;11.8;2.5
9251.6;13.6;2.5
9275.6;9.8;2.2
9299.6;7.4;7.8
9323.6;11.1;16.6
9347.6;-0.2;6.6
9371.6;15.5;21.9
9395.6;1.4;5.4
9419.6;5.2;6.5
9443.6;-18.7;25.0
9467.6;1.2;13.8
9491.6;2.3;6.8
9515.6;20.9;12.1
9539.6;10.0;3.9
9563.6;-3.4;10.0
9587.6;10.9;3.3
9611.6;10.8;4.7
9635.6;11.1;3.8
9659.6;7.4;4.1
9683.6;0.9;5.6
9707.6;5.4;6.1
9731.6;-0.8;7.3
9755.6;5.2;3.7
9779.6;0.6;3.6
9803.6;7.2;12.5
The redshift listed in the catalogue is 0.732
